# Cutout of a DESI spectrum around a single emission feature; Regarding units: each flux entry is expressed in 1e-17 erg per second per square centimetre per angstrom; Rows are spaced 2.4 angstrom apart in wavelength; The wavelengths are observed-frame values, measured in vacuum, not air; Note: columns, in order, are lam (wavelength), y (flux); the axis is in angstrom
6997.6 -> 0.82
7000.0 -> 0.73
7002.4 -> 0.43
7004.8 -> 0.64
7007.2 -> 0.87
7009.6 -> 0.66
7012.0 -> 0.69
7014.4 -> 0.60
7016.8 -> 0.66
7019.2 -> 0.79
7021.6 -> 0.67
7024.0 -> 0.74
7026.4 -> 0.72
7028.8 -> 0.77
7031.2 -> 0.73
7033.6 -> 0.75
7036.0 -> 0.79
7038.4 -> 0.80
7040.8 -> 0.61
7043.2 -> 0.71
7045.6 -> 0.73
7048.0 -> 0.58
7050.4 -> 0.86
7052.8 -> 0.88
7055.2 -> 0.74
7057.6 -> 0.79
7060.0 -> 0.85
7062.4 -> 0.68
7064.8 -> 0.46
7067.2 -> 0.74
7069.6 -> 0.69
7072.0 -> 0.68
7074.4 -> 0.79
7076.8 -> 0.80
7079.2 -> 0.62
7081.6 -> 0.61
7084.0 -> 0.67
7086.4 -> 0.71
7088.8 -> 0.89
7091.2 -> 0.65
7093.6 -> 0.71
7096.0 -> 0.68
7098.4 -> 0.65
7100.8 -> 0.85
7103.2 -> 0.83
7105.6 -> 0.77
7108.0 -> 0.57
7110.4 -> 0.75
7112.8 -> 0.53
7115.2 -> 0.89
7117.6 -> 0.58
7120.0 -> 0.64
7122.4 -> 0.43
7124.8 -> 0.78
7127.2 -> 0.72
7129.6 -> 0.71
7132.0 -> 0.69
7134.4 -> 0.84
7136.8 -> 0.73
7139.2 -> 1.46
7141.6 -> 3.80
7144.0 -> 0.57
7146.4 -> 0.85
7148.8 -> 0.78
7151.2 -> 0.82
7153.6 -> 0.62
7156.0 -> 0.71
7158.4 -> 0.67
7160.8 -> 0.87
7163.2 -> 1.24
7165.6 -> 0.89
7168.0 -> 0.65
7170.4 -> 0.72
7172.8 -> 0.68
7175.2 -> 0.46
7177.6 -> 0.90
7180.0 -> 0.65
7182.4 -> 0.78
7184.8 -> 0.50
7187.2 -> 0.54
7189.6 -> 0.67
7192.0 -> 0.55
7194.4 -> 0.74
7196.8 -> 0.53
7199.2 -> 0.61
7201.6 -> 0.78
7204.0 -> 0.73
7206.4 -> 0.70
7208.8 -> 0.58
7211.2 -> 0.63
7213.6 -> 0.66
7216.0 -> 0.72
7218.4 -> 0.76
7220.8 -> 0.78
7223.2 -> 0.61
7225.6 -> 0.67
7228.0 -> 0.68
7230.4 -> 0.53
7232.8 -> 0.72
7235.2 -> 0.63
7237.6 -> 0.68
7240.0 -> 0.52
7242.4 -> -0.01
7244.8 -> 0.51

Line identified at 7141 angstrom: H-alpha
